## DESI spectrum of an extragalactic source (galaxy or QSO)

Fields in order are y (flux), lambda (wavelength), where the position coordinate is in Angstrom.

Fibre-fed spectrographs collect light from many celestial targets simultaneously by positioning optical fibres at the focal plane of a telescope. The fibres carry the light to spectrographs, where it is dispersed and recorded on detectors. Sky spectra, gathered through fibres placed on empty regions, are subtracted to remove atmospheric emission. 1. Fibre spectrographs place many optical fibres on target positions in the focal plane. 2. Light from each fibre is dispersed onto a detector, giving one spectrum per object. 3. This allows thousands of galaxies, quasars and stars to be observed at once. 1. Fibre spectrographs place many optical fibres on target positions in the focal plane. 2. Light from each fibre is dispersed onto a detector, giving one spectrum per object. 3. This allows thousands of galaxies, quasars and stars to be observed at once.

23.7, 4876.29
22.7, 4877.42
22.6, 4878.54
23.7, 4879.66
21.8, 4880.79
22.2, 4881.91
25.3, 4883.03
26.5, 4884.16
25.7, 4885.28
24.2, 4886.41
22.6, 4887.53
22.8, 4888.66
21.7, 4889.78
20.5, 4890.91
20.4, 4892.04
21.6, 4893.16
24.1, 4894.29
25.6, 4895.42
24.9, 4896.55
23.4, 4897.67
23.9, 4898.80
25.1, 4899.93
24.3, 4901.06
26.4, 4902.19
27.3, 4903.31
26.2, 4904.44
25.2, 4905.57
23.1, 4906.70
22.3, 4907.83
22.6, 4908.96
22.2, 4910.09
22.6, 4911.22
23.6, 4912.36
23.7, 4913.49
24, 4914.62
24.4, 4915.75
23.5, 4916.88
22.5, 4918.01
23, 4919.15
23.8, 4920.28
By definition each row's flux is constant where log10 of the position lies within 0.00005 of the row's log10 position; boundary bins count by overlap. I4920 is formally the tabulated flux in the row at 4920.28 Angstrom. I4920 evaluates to 23.8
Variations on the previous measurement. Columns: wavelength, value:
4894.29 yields 24.1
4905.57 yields 25.2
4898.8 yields 23.9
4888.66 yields 22.8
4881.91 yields 22.2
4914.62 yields 24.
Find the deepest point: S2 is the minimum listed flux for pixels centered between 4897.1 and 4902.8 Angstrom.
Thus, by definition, 23.4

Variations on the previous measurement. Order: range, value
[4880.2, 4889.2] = 21.8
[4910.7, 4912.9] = 22.6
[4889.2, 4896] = 20.4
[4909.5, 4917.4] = 22.2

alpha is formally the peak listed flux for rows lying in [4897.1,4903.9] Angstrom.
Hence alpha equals 27.3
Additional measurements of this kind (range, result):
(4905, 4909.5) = 25.2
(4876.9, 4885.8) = 26.5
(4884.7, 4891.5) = 25.7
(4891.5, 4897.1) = 25.6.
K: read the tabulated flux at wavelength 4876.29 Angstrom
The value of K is 23.7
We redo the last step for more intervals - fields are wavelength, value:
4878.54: 22.6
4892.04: 20.4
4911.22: 22.6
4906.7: 23.1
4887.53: 22.6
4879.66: 23.7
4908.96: 22.6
